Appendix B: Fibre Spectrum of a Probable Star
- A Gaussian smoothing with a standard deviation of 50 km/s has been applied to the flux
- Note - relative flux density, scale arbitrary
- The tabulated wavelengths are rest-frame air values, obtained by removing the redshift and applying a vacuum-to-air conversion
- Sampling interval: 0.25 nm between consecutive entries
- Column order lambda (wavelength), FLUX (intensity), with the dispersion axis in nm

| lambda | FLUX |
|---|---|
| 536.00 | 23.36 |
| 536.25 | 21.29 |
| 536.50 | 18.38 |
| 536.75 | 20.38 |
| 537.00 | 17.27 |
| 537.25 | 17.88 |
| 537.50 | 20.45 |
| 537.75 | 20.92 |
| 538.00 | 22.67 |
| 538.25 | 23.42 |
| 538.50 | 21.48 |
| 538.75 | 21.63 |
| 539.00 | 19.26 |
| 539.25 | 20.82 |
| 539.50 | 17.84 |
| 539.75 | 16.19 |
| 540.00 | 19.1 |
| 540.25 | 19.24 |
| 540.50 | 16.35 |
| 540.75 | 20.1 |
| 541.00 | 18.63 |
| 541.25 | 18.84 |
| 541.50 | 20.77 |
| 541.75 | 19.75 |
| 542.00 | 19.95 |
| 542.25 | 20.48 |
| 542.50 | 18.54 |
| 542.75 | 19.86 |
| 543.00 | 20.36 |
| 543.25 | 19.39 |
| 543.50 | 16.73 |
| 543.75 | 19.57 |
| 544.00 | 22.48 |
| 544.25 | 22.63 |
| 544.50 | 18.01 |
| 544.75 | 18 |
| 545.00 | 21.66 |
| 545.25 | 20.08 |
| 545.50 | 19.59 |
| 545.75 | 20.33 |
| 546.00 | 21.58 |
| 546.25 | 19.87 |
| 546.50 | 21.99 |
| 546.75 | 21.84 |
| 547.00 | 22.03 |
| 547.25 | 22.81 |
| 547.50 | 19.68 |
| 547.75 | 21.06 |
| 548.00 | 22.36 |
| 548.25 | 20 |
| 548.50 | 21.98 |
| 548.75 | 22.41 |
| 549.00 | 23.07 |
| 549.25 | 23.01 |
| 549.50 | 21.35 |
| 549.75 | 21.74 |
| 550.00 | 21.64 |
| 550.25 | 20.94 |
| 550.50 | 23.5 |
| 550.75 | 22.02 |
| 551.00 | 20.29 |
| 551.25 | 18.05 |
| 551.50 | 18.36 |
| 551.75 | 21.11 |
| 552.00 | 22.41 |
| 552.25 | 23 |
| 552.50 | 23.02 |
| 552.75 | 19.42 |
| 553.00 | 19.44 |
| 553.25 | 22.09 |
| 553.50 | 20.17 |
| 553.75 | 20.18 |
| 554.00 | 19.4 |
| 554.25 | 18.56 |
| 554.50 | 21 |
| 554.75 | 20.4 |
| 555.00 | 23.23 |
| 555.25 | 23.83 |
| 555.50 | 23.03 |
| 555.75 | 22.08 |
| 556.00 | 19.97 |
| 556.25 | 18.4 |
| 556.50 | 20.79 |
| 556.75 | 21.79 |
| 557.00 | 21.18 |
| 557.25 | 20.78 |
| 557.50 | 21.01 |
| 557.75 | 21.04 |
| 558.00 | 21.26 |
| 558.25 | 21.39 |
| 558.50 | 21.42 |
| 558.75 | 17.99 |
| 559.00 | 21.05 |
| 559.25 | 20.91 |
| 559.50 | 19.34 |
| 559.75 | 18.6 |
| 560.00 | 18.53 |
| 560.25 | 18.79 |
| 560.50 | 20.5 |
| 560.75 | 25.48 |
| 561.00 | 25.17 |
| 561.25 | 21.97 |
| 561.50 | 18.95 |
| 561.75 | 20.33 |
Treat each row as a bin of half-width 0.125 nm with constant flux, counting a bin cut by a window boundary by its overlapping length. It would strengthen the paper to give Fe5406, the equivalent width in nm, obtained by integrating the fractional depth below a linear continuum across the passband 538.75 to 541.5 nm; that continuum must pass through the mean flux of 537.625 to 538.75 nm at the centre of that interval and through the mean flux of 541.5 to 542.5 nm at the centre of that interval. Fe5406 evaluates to 0.28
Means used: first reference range 22.1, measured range 18.9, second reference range 20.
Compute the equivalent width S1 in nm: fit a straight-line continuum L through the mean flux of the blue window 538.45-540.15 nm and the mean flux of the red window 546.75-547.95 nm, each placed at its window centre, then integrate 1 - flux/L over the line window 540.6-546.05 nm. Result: 0.16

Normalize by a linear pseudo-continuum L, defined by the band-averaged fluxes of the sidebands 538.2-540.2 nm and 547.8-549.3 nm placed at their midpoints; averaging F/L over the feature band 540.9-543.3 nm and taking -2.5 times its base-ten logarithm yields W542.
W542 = 0.04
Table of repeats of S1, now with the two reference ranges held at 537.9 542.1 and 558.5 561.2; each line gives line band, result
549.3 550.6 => -0.105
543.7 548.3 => -0.187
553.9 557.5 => -0.094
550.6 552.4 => -0.045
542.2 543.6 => 0.048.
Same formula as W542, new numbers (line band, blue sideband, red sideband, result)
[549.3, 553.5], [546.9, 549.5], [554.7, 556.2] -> 0.04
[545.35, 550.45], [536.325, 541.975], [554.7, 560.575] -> -0.07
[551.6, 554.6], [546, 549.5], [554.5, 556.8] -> 0.04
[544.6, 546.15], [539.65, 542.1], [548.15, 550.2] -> 0.02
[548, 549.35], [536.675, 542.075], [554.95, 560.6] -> -0.10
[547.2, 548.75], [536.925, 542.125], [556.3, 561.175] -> -0.06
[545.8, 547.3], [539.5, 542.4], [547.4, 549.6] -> -0.03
